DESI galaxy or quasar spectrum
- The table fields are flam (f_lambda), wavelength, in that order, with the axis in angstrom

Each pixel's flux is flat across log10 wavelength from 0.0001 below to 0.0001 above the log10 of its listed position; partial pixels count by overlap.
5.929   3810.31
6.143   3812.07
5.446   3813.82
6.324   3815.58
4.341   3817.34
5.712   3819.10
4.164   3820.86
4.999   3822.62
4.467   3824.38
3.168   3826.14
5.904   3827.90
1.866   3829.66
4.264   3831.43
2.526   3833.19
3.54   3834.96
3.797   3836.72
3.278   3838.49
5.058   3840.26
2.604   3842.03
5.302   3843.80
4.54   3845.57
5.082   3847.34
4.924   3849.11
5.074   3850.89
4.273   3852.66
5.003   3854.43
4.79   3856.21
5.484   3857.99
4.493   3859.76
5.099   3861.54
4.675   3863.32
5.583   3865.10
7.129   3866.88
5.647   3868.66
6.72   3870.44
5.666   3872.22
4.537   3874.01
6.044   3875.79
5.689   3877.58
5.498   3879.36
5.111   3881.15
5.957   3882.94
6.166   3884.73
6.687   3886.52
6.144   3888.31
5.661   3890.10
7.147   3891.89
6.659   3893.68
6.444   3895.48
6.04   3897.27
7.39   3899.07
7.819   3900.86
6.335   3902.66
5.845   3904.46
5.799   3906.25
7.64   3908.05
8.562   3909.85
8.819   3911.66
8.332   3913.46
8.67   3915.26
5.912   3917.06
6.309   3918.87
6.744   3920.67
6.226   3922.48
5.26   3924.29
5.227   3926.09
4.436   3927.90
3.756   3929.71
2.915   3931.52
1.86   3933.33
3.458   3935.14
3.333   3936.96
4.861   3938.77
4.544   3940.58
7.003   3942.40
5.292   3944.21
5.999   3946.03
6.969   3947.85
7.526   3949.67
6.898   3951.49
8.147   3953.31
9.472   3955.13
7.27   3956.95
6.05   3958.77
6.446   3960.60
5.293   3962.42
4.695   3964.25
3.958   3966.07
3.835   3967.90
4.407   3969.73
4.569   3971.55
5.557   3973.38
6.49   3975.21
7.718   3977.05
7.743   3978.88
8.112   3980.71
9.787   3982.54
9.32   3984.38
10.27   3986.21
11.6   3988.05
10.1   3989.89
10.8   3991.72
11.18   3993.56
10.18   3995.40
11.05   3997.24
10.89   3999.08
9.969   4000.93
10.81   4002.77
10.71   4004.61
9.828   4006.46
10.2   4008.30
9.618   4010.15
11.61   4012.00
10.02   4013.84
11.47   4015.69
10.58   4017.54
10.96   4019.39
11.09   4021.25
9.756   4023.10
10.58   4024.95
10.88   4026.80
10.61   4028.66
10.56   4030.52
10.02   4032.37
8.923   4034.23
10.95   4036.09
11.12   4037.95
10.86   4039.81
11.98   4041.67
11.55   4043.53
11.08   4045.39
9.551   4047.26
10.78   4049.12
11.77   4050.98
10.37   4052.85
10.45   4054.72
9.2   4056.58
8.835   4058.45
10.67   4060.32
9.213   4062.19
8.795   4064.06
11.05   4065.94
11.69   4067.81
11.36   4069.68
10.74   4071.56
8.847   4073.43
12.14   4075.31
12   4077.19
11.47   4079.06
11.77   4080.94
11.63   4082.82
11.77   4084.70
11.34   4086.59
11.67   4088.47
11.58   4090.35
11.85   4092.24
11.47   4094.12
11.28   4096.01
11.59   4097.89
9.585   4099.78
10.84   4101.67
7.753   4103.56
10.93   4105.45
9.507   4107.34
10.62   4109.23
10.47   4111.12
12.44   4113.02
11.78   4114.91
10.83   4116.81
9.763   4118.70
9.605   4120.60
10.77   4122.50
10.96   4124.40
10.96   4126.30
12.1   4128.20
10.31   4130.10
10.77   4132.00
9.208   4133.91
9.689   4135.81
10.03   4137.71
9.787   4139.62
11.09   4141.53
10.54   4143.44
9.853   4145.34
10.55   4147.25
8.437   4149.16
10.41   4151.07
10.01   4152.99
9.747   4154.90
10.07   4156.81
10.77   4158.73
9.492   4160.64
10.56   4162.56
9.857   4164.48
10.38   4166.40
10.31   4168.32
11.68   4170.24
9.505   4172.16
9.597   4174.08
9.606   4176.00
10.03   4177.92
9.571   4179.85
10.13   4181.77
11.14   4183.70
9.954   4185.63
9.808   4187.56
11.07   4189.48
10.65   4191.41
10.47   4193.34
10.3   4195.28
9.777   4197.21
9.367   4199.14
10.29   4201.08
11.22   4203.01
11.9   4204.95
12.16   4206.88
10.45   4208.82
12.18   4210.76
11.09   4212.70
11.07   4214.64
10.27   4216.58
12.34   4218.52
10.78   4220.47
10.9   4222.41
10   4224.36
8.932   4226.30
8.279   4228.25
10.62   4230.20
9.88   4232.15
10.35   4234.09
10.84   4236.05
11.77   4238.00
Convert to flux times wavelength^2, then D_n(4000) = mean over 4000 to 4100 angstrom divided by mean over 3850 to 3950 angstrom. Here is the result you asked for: 2.0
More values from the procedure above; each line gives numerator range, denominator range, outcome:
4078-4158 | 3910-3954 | 2.01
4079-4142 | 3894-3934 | 1.91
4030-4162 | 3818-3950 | 2.17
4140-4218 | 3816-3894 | 2.43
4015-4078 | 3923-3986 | 1.88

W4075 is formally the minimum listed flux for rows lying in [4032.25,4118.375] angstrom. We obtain 7.753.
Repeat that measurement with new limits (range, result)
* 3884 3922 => 5.661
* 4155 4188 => 9.492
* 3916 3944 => 1.86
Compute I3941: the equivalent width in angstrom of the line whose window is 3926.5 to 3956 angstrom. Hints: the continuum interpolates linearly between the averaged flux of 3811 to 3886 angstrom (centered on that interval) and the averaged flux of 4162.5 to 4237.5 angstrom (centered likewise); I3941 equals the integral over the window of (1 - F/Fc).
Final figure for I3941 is 4.7 angstrom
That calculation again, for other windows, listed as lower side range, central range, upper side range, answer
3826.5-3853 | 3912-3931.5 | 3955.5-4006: 1.19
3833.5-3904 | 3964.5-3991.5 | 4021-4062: 4.01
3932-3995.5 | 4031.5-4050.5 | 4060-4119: -2.81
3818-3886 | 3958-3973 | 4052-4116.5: 5.46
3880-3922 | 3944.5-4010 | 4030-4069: 4.71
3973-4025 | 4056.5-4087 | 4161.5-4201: -2.17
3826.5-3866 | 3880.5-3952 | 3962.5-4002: 2.31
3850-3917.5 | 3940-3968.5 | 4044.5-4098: 6.01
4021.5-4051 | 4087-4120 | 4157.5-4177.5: -1.28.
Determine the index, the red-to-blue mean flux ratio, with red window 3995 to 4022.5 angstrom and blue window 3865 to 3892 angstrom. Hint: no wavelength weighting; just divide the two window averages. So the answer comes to 1.78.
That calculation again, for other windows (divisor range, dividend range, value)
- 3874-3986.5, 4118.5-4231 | 1.66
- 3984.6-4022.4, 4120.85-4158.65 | 0.97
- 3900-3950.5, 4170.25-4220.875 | 1.79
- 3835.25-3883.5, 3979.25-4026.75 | 2.06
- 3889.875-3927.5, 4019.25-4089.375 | 1.58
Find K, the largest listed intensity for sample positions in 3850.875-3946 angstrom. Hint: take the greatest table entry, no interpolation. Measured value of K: 8.819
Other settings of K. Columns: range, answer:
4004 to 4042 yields 11.98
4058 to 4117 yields 12.44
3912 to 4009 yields 11.6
